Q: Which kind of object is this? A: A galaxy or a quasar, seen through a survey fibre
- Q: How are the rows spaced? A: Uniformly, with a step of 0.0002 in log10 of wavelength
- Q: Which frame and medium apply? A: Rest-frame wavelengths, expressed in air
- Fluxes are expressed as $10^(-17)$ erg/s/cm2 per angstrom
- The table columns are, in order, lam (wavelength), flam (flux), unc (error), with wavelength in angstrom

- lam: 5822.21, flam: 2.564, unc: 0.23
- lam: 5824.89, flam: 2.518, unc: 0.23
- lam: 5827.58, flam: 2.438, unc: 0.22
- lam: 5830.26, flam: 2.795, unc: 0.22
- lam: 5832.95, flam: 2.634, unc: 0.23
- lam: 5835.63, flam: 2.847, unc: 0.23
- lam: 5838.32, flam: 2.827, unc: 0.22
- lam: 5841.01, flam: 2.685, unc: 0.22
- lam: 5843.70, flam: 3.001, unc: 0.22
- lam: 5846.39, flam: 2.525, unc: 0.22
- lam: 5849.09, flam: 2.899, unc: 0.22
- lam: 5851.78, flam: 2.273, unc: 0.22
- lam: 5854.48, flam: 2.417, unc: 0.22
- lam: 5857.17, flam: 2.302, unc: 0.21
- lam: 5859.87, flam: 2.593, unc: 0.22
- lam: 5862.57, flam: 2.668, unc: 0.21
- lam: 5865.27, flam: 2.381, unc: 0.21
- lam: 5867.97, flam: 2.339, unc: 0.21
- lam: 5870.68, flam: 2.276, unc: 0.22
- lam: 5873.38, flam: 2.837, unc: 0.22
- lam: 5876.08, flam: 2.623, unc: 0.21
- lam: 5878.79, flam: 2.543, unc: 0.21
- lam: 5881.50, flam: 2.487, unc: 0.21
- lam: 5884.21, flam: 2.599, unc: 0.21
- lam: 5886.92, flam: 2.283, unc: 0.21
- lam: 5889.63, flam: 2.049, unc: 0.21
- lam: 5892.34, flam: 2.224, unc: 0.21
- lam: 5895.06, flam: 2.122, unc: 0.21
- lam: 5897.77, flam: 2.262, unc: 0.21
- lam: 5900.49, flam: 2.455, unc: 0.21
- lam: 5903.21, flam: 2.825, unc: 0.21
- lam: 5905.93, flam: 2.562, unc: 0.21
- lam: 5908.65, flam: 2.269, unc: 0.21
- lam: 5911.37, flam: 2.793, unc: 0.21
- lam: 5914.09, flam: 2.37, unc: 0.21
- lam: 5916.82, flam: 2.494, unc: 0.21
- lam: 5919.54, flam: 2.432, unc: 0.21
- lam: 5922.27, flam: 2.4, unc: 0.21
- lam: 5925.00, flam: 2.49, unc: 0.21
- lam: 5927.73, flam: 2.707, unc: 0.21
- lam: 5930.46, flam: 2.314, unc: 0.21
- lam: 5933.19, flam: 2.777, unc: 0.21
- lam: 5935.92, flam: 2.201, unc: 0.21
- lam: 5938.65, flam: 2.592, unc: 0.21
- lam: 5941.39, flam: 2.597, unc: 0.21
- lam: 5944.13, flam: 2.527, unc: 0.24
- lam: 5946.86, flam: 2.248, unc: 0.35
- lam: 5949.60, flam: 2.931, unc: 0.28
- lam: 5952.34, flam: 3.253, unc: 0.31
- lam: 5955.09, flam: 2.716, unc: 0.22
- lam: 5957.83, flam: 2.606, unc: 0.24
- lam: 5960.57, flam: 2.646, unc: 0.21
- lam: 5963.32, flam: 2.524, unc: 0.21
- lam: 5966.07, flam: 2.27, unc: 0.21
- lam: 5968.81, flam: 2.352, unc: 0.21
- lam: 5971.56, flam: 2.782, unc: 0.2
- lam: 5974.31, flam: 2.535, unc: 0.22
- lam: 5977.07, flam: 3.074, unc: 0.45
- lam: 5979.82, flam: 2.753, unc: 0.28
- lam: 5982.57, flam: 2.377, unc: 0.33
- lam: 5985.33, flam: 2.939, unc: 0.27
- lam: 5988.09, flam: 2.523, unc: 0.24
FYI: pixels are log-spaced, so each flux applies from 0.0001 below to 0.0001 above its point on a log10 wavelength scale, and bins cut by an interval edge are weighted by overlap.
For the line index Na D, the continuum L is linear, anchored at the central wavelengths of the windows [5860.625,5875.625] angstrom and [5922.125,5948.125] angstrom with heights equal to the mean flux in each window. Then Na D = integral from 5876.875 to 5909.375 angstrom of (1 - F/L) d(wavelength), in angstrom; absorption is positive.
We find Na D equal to 1.4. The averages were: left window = 2.51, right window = 2.49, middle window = 2.4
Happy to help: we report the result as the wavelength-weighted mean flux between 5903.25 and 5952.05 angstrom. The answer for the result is 2.54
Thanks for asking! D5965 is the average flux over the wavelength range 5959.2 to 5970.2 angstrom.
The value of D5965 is 2.45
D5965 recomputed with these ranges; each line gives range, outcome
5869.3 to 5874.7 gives 2.55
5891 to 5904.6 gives 2.38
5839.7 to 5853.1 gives 2.68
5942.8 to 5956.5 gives 2.74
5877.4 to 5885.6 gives 2.54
